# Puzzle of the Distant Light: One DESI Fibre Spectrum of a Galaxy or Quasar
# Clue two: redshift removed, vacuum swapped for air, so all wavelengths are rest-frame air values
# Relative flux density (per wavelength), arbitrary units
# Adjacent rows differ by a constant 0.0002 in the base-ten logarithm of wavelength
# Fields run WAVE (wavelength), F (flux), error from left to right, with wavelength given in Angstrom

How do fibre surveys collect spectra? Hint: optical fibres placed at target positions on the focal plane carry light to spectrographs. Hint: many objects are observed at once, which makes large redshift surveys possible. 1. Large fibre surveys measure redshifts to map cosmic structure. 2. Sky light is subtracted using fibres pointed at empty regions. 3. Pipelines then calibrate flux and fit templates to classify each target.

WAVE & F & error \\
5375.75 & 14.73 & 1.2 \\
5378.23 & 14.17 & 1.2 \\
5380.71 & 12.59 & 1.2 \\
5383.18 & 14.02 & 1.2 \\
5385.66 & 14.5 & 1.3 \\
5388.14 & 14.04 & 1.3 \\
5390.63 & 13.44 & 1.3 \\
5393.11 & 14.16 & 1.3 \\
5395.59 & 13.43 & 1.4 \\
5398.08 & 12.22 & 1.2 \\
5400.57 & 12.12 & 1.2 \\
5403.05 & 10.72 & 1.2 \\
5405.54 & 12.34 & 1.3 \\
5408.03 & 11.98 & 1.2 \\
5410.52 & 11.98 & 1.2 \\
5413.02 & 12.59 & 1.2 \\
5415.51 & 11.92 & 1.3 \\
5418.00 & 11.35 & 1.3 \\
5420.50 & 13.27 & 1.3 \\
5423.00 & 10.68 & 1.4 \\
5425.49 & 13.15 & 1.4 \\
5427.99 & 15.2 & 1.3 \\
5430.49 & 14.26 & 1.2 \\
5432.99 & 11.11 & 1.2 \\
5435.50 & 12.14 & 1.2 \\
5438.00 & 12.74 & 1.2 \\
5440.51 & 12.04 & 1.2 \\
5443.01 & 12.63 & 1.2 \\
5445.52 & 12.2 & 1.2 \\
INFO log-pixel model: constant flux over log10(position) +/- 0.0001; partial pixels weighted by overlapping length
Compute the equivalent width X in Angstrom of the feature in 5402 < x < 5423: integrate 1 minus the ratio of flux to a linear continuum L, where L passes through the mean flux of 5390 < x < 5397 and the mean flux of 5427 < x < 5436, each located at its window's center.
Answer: 2.3 Angstrom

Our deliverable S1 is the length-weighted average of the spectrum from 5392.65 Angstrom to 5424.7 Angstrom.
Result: 12.2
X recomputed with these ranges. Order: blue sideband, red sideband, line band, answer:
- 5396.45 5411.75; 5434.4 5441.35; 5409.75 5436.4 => -0.82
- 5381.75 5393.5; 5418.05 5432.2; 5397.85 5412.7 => 1.81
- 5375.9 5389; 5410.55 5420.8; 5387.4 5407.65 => 0.61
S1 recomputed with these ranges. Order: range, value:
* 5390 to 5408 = 12.6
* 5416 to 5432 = 12.9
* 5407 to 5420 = 12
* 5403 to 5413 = 12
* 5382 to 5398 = 13.8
